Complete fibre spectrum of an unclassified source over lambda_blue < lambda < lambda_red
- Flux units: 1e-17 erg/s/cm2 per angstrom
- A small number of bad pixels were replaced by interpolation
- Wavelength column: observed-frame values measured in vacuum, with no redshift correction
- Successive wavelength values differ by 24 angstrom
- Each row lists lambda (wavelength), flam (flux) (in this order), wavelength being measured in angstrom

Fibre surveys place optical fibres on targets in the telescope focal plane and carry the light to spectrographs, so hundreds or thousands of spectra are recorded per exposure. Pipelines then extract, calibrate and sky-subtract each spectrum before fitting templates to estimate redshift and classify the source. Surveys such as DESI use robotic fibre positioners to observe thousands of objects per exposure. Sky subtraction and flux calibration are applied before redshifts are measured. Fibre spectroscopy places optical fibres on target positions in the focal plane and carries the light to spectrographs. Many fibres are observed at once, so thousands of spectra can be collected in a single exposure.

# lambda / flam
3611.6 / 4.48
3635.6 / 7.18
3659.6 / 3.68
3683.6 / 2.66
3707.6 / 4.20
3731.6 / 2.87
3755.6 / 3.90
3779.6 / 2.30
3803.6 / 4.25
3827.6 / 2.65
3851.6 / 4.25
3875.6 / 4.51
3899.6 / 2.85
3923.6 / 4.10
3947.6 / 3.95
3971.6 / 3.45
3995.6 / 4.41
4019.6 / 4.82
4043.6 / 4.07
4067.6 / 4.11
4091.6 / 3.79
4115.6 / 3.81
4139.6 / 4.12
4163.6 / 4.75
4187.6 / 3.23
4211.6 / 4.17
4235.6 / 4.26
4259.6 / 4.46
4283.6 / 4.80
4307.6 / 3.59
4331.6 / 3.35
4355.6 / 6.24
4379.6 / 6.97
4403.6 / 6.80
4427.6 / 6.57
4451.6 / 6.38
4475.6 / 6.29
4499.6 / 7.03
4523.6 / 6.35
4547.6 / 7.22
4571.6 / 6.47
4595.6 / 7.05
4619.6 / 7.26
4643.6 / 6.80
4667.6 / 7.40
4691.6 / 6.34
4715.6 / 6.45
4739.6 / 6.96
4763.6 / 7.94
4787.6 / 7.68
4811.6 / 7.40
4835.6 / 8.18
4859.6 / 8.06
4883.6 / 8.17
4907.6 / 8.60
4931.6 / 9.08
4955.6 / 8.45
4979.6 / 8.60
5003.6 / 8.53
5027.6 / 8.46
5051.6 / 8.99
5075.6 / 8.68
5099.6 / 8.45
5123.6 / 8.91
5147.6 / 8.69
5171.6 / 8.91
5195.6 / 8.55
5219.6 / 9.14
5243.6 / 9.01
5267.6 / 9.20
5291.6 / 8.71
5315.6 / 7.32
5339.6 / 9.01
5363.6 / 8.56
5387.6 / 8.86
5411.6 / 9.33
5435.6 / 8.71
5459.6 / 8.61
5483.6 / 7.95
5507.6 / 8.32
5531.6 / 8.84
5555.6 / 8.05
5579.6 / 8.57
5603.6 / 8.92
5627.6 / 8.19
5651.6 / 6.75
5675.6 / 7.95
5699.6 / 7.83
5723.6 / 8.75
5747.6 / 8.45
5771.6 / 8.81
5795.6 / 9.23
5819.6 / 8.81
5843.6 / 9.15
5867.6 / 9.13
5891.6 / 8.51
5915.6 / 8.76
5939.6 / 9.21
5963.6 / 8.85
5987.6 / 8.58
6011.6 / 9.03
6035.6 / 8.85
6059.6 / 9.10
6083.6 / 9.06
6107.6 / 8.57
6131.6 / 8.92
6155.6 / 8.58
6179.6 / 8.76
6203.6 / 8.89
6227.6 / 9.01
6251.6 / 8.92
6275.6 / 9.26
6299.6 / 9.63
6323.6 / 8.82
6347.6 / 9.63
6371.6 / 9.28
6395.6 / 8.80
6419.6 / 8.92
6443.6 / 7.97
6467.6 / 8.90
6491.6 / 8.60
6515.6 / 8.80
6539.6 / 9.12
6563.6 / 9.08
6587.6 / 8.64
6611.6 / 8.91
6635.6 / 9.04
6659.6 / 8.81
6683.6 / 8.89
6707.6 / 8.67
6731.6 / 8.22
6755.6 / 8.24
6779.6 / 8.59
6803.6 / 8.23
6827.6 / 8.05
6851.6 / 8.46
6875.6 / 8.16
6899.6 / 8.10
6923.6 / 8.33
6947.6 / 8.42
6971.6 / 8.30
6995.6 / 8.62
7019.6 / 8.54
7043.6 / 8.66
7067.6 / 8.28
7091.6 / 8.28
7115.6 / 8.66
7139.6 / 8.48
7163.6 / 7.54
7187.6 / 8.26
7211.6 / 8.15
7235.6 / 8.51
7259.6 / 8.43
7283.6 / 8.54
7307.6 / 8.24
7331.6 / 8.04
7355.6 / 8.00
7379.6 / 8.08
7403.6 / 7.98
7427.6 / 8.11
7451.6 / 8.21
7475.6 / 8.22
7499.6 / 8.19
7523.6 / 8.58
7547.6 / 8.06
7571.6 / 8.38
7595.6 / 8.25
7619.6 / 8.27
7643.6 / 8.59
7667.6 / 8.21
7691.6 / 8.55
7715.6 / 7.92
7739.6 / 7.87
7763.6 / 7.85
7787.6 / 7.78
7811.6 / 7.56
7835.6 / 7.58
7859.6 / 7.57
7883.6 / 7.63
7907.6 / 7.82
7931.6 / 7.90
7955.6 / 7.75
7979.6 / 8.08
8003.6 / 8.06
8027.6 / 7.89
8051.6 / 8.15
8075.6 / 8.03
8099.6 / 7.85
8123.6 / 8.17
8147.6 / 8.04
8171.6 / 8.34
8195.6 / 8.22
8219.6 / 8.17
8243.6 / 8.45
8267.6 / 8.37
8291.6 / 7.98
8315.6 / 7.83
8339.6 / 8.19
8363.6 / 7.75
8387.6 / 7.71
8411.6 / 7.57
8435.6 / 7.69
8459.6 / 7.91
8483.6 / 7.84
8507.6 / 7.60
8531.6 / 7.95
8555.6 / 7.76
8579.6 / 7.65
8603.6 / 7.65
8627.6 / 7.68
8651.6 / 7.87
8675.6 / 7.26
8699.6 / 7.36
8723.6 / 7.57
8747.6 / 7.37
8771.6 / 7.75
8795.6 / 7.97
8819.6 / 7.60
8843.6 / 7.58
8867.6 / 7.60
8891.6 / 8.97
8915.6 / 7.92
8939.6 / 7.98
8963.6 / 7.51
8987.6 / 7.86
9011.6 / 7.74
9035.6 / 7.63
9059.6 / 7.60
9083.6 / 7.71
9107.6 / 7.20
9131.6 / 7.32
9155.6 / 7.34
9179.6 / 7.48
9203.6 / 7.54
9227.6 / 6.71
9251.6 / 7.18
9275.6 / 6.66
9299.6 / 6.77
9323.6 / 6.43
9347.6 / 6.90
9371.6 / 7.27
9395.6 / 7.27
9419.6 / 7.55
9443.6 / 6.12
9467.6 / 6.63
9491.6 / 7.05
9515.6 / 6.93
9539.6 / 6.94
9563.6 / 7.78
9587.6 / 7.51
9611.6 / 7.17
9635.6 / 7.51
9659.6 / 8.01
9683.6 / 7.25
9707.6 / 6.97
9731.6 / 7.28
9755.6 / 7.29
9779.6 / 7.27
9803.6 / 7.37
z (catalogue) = 0.09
